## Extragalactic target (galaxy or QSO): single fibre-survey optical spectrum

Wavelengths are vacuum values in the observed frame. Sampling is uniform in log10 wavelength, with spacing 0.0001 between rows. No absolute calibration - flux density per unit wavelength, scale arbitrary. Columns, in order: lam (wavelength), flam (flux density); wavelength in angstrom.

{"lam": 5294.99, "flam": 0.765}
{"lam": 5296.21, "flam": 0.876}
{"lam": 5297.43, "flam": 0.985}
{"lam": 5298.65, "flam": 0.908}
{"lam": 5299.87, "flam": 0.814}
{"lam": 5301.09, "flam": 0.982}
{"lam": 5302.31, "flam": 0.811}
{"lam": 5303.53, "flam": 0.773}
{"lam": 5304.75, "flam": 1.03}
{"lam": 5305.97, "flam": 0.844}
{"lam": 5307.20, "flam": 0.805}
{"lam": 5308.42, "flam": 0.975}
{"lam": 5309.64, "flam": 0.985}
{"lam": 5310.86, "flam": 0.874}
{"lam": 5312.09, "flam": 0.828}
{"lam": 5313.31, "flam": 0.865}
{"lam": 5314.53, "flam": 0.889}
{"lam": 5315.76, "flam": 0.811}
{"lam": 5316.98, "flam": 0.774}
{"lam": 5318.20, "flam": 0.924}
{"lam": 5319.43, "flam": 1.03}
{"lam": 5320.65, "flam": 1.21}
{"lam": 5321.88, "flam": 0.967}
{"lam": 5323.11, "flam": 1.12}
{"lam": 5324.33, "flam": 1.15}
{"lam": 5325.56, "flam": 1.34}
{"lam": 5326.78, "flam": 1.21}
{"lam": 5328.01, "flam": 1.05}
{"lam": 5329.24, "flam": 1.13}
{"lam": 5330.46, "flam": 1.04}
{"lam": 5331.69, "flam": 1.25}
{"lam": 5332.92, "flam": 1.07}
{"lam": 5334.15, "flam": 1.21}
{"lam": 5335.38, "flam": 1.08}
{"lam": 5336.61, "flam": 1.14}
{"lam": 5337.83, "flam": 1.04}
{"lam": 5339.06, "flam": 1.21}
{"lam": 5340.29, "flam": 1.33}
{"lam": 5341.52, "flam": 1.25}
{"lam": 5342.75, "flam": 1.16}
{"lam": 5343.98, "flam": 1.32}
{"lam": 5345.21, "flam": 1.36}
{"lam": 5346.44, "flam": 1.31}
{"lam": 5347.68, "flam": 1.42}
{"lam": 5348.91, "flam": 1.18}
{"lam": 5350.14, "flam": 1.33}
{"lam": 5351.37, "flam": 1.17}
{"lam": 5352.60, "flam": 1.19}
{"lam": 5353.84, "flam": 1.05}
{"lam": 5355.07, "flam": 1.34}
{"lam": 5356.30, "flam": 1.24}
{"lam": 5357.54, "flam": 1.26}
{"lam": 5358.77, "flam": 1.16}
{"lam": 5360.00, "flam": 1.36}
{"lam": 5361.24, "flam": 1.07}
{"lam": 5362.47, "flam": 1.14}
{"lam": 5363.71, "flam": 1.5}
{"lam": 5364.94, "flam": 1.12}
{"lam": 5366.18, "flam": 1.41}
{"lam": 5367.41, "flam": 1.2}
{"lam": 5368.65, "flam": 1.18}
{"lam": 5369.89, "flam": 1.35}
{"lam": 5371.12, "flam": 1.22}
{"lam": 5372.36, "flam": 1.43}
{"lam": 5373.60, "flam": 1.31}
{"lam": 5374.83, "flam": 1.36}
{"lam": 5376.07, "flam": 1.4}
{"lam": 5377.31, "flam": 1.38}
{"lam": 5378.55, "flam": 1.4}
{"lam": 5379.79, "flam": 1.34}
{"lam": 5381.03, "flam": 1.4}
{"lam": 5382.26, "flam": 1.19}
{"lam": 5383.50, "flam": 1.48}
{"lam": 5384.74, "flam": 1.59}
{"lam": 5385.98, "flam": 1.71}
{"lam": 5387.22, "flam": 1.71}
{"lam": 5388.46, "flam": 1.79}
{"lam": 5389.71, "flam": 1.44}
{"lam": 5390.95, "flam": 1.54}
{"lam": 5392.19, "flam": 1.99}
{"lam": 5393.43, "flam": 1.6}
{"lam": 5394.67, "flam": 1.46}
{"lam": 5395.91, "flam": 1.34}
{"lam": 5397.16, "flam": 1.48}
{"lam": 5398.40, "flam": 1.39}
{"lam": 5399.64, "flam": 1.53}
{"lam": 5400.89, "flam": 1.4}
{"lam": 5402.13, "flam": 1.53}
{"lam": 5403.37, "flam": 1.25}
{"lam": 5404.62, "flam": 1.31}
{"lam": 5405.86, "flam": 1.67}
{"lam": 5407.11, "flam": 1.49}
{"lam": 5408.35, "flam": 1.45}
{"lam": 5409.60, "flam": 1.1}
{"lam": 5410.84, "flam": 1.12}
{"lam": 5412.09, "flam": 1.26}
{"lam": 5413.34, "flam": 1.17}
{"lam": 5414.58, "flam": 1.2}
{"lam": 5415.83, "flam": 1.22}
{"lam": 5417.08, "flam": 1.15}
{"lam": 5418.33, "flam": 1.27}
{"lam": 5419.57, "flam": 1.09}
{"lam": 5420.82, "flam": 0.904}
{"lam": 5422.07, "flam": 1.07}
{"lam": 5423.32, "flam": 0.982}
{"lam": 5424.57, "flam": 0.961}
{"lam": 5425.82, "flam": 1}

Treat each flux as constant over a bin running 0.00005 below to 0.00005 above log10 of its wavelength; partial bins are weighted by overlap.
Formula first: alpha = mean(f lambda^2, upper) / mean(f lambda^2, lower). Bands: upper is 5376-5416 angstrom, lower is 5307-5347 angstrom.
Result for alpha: 1.36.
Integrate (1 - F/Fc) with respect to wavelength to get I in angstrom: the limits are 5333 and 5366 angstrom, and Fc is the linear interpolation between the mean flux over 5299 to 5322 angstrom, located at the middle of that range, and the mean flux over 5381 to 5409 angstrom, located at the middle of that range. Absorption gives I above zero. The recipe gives -1.29 angstrom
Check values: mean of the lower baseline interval 0.904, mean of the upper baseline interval 1.51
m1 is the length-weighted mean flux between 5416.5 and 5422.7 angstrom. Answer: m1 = 1.1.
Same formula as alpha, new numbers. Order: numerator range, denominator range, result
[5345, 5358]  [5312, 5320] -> 1.45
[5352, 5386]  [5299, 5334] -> 1.35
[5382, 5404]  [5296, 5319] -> 1.79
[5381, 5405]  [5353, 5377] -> 1.20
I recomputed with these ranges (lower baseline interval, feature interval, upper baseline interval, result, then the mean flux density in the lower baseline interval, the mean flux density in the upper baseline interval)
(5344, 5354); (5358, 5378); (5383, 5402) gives 1.5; 1.26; 1.56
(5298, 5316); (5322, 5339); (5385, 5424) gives -2.4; 0.881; 1.38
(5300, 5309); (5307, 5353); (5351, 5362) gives -2.8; 0.884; 1.2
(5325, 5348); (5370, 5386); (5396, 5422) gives -1.7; 1.2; 1.29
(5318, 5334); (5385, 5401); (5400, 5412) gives -3.0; 1.12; 1.37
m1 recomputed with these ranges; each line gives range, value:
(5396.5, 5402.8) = 1.46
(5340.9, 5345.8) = 1.27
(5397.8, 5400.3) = 1.46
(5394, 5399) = 1.42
